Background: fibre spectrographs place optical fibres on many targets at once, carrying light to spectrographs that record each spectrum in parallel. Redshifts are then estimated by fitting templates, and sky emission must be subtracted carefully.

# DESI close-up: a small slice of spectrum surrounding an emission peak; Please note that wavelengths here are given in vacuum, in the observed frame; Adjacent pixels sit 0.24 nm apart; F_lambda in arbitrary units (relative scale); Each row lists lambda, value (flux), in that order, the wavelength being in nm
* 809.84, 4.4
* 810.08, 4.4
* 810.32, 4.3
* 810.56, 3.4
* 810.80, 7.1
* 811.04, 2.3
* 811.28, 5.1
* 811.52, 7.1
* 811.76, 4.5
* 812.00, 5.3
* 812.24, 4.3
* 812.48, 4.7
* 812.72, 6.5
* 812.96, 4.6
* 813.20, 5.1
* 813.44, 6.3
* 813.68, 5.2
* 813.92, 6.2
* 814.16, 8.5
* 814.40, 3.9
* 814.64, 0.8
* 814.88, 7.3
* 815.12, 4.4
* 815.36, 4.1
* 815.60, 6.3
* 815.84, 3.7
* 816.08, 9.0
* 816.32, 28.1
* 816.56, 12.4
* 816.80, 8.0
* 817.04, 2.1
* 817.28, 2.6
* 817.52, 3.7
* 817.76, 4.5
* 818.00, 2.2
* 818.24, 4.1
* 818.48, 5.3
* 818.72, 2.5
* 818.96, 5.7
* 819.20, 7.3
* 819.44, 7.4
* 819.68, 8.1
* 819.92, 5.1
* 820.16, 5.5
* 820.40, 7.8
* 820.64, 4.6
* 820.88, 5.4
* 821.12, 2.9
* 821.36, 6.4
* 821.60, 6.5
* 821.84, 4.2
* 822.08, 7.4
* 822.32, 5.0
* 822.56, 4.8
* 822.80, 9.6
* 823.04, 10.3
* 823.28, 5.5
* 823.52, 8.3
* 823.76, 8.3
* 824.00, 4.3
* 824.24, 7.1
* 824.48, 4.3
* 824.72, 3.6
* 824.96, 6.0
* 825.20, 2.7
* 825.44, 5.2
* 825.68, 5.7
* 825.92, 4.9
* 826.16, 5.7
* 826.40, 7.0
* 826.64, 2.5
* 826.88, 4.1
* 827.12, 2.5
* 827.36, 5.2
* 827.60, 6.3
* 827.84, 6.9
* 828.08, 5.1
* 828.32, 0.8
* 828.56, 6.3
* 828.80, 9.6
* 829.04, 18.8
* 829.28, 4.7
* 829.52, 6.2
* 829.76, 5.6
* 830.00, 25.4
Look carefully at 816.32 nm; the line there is H-gamma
